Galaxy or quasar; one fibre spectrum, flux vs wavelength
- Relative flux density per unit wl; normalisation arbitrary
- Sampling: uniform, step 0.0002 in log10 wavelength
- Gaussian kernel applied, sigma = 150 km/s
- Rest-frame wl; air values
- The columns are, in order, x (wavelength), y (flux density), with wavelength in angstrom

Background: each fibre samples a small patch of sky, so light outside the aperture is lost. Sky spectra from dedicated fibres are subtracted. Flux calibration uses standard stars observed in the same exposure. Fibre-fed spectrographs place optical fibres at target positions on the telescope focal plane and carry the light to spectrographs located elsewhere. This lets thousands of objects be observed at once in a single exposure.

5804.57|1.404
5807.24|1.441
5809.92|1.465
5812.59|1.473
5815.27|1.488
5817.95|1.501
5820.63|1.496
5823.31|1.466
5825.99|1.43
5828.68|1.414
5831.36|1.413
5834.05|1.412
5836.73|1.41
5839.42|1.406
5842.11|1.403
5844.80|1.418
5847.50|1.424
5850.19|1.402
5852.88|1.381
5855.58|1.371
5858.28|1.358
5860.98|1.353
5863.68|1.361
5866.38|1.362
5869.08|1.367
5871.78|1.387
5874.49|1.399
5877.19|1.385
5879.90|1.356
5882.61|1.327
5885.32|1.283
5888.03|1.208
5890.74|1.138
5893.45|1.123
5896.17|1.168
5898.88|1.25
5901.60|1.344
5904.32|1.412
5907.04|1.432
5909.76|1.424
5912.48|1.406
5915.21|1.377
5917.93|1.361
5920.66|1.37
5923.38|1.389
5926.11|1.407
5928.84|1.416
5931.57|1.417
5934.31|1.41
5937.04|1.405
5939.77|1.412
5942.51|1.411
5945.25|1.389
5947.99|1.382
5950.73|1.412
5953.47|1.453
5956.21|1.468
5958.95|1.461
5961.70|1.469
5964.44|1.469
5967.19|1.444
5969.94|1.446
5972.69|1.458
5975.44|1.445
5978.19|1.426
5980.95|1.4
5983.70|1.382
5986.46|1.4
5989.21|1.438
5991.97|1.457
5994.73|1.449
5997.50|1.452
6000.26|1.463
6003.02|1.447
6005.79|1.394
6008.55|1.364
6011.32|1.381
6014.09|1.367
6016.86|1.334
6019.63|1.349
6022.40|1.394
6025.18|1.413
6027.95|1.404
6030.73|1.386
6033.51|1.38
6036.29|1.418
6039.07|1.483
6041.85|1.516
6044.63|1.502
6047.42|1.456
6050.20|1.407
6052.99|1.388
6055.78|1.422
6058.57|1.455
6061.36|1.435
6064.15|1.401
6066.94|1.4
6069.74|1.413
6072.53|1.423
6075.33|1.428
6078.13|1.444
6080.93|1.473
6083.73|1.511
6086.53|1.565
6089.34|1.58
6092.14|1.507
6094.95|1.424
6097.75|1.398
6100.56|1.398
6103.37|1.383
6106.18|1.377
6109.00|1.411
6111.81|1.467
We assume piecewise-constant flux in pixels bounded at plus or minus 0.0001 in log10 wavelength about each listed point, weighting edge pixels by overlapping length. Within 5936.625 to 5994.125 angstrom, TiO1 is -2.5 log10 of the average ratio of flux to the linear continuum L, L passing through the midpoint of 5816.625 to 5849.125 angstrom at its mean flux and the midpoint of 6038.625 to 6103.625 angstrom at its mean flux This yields 0.01 mag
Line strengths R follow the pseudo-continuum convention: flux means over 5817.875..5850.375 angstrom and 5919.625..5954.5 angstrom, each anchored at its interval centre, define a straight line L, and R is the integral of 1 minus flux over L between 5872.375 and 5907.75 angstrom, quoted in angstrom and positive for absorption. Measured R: 3.1 angstrom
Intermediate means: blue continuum 1.43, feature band 1.29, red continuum 1.41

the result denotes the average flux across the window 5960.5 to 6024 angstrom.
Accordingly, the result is 1.42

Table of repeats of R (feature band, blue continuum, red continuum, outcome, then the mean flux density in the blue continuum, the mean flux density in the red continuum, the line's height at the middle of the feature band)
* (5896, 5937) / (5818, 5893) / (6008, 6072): 0.2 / 1.37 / 1.41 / 1.39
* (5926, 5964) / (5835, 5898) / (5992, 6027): -1.4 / 1.34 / 1.4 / 1.37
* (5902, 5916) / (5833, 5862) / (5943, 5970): 0.1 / 1.39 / 1.44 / 1.42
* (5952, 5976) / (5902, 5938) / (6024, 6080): -0.8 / 1.4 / 1.43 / 1.41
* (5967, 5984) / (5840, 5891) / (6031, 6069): -0.3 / 1.36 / 1.43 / 1.4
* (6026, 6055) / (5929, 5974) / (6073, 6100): 0.5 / 1.43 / 1.48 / 1.46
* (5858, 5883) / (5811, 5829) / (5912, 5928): 1.0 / 1.47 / 1.38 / 1.43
